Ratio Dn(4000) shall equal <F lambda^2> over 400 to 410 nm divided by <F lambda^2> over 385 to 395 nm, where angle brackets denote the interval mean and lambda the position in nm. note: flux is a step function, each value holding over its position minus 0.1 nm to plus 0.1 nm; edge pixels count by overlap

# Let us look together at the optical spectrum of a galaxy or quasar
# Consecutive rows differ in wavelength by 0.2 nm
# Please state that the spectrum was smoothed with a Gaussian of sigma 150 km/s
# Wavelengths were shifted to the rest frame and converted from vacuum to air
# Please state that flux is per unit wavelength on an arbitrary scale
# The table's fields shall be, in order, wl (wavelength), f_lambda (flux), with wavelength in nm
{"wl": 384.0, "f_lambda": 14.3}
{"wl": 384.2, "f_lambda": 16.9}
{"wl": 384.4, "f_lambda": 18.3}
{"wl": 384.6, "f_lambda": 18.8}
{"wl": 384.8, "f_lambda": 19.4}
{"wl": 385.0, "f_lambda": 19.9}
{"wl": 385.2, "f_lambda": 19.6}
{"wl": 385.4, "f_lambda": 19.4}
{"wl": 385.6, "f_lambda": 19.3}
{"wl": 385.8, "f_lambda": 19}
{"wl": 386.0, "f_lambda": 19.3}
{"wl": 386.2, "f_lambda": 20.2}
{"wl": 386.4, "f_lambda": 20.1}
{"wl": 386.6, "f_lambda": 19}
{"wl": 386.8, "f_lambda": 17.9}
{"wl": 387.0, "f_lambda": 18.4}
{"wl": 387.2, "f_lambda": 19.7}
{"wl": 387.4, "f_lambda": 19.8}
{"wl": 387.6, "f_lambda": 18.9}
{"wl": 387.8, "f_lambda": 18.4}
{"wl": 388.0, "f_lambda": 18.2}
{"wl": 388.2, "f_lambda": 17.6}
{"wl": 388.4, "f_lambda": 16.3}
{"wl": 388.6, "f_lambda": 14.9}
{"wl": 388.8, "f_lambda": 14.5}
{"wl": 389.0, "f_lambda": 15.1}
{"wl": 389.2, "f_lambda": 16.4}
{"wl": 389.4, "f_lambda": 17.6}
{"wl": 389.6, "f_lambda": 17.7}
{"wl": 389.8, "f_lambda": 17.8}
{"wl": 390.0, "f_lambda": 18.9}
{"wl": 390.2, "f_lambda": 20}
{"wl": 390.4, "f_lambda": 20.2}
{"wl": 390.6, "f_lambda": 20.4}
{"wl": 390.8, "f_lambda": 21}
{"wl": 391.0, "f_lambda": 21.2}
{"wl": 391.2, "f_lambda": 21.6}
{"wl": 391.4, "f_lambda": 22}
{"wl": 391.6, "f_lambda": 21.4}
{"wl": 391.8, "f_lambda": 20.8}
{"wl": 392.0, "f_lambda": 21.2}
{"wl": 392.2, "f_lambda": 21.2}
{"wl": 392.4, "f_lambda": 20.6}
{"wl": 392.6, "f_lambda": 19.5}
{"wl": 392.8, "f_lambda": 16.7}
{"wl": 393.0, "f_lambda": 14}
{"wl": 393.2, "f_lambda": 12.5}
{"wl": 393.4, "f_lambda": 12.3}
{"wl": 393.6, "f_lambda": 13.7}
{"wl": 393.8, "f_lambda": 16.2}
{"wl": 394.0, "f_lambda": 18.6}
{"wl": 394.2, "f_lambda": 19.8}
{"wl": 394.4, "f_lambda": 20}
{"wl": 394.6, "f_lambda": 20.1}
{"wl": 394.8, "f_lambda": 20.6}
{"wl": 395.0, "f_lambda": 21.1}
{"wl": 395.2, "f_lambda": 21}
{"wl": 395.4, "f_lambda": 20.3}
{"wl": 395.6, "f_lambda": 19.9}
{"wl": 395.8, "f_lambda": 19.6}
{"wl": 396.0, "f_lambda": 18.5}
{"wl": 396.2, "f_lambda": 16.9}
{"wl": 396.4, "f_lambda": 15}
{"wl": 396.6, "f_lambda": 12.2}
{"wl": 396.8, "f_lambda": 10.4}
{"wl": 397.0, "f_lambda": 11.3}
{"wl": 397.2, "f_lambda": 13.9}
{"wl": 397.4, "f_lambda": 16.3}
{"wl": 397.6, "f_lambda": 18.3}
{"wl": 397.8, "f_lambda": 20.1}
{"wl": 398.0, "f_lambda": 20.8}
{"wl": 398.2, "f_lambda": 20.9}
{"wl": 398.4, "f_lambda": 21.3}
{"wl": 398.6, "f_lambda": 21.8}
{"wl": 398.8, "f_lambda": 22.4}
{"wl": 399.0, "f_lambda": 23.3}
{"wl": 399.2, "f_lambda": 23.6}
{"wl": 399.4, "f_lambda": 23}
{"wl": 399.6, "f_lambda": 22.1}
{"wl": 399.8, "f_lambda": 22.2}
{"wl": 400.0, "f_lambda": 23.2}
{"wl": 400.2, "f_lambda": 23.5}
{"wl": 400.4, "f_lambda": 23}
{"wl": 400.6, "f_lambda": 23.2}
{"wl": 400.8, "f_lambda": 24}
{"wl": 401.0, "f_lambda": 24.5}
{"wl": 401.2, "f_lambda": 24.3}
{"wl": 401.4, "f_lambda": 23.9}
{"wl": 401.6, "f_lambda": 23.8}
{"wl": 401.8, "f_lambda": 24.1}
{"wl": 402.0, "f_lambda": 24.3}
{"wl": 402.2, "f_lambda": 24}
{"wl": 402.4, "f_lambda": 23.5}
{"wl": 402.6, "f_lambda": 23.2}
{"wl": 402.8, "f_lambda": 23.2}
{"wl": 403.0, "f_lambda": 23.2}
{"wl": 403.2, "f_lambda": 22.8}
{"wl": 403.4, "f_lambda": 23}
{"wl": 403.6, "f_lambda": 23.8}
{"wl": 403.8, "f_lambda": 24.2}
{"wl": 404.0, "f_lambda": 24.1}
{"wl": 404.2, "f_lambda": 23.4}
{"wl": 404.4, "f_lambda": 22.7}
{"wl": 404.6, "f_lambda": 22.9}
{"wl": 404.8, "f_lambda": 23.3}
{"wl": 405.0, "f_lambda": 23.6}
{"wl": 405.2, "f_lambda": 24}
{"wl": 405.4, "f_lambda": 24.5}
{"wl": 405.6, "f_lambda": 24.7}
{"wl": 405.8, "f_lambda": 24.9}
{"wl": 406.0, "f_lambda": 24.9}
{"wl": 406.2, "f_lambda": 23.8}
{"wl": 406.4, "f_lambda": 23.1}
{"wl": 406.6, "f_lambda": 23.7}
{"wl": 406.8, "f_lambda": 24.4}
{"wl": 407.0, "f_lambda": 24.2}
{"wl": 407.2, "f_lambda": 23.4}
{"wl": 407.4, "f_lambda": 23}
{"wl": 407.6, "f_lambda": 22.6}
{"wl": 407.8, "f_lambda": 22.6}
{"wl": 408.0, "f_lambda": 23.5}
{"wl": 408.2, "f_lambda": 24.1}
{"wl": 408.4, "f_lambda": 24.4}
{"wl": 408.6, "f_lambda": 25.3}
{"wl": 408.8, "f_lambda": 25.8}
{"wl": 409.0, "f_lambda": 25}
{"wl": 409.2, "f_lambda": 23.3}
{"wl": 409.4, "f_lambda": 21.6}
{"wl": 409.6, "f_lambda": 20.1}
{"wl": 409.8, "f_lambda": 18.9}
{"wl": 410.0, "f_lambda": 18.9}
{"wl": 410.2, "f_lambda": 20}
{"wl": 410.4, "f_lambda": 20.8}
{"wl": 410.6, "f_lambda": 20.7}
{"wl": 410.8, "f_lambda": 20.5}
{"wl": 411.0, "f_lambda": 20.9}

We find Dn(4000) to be 1.36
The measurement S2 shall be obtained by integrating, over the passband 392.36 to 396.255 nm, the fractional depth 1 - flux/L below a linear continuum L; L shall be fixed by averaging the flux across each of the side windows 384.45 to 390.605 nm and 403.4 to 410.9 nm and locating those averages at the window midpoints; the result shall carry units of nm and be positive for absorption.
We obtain 0.39 nm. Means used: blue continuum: 18.4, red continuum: 23.1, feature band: 18.1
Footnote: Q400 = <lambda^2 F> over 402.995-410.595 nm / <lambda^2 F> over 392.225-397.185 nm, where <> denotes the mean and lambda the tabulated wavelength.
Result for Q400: 1.44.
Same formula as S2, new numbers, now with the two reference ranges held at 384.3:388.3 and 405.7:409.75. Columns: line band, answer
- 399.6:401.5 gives -0.117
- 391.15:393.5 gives 0.200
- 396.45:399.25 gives 0.440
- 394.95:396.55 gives 0.175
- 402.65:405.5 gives -0.078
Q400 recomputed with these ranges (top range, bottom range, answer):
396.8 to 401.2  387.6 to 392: 1.17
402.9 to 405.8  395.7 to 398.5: 1.46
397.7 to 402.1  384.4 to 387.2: 1.28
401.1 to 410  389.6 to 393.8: 1.34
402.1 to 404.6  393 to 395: 1.43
